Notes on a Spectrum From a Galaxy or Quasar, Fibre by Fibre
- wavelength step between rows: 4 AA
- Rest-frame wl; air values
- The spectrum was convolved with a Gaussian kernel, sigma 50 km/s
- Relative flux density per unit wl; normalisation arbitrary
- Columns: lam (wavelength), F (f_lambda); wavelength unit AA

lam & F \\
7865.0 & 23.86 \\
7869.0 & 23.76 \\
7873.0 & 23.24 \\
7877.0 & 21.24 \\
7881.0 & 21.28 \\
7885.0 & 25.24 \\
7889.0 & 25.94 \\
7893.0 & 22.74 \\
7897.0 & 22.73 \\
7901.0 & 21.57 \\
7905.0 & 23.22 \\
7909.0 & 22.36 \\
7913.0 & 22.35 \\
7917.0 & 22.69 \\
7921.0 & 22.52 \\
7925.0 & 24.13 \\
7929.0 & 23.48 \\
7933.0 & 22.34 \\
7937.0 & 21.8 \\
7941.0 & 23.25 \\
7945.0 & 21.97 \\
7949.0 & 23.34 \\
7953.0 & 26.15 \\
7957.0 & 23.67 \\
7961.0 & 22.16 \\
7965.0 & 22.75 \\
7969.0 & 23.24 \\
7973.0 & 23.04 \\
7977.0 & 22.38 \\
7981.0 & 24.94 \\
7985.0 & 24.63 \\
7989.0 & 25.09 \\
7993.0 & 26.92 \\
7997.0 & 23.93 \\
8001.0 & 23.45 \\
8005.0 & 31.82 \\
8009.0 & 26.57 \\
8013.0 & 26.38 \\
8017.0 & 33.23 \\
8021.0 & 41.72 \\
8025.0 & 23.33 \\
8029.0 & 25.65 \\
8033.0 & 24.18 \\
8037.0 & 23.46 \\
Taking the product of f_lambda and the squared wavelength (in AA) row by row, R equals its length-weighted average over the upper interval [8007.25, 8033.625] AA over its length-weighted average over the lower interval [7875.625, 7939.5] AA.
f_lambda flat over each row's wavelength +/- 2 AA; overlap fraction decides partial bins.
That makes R 1.3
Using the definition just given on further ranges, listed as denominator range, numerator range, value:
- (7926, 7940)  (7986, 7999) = 1.13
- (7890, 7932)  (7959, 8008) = 1.10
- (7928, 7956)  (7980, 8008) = 1.13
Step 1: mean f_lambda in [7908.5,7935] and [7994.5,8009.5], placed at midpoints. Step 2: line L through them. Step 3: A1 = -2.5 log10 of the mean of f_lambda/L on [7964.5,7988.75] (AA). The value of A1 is 0.07 mag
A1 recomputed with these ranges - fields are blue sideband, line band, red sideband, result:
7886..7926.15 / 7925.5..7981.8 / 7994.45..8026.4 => 0.11 mag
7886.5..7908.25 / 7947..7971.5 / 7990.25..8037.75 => 0.09 mag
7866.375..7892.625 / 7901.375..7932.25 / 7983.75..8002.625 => 0.05 mag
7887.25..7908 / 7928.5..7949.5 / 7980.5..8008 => 0.08 mag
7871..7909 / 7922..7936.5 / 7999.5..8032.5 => 0.08 mag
